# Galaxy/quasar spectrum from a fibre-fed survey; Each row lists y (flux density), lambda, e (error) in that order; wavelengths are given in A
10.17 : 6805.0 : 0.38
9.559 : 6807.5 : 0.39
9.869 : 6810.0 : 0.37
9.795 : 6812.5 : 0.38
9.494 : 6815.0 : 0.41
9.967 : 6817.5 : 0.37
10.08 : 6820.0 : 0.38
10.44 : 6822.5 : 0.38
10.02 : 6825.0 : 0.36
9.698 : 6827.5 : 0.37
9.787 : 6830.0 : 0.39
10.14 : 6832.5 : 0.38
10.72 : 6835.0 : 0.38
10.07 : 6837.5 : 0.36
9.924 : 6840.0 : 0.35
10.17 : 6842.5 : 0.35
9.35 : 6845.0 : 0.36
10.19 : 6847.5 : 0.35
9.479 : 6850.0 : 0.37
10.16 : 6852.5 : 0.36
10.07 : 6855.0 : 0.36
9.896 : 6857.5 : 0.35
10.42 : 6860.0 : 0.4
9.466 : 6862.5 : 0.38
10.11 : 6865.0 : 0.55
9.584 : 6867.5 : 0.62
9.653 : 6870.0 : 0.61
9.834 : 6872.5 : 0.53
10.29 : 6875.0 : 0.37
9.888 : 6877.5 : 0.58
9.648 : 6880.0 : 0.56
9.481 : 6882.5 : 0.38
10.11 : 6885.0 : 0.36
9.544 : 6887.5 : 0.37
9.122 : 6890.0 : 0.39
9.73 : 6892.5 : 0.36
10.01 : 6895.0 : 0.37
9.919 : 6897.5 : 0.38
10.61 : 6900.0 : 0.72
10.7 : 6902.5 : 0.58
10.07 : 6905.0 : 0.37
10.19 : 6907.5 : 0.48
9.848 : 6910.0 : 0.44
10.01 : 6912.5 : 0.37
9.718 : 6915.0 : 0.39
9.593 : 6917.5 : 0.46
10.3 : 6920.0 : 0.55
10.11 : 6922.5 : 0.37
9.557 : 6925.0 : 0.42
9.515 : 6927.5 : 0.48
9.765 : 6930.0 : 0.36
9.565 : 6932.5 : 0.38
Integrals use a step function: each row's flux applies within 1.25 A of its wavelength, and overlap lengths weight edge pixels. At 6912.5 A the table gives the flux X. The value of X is 10.01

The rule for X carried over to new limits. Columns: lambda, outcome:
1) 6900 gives 10.61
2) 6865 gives 10.11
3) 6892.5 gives 9.73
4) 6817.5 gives 9.967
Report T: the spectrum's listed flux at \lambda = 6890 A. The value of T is 9.122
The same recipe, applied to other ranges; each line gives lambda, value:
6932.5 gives 9.565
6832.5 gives 10.14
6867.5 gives 9.584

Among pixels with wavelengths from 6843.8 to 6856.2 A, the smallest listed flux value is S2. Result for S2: 9.35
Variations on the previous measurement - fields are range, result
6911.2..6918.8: 9.593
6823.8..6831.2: 9.698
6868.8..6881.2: 9.648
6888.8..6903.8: 9.122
